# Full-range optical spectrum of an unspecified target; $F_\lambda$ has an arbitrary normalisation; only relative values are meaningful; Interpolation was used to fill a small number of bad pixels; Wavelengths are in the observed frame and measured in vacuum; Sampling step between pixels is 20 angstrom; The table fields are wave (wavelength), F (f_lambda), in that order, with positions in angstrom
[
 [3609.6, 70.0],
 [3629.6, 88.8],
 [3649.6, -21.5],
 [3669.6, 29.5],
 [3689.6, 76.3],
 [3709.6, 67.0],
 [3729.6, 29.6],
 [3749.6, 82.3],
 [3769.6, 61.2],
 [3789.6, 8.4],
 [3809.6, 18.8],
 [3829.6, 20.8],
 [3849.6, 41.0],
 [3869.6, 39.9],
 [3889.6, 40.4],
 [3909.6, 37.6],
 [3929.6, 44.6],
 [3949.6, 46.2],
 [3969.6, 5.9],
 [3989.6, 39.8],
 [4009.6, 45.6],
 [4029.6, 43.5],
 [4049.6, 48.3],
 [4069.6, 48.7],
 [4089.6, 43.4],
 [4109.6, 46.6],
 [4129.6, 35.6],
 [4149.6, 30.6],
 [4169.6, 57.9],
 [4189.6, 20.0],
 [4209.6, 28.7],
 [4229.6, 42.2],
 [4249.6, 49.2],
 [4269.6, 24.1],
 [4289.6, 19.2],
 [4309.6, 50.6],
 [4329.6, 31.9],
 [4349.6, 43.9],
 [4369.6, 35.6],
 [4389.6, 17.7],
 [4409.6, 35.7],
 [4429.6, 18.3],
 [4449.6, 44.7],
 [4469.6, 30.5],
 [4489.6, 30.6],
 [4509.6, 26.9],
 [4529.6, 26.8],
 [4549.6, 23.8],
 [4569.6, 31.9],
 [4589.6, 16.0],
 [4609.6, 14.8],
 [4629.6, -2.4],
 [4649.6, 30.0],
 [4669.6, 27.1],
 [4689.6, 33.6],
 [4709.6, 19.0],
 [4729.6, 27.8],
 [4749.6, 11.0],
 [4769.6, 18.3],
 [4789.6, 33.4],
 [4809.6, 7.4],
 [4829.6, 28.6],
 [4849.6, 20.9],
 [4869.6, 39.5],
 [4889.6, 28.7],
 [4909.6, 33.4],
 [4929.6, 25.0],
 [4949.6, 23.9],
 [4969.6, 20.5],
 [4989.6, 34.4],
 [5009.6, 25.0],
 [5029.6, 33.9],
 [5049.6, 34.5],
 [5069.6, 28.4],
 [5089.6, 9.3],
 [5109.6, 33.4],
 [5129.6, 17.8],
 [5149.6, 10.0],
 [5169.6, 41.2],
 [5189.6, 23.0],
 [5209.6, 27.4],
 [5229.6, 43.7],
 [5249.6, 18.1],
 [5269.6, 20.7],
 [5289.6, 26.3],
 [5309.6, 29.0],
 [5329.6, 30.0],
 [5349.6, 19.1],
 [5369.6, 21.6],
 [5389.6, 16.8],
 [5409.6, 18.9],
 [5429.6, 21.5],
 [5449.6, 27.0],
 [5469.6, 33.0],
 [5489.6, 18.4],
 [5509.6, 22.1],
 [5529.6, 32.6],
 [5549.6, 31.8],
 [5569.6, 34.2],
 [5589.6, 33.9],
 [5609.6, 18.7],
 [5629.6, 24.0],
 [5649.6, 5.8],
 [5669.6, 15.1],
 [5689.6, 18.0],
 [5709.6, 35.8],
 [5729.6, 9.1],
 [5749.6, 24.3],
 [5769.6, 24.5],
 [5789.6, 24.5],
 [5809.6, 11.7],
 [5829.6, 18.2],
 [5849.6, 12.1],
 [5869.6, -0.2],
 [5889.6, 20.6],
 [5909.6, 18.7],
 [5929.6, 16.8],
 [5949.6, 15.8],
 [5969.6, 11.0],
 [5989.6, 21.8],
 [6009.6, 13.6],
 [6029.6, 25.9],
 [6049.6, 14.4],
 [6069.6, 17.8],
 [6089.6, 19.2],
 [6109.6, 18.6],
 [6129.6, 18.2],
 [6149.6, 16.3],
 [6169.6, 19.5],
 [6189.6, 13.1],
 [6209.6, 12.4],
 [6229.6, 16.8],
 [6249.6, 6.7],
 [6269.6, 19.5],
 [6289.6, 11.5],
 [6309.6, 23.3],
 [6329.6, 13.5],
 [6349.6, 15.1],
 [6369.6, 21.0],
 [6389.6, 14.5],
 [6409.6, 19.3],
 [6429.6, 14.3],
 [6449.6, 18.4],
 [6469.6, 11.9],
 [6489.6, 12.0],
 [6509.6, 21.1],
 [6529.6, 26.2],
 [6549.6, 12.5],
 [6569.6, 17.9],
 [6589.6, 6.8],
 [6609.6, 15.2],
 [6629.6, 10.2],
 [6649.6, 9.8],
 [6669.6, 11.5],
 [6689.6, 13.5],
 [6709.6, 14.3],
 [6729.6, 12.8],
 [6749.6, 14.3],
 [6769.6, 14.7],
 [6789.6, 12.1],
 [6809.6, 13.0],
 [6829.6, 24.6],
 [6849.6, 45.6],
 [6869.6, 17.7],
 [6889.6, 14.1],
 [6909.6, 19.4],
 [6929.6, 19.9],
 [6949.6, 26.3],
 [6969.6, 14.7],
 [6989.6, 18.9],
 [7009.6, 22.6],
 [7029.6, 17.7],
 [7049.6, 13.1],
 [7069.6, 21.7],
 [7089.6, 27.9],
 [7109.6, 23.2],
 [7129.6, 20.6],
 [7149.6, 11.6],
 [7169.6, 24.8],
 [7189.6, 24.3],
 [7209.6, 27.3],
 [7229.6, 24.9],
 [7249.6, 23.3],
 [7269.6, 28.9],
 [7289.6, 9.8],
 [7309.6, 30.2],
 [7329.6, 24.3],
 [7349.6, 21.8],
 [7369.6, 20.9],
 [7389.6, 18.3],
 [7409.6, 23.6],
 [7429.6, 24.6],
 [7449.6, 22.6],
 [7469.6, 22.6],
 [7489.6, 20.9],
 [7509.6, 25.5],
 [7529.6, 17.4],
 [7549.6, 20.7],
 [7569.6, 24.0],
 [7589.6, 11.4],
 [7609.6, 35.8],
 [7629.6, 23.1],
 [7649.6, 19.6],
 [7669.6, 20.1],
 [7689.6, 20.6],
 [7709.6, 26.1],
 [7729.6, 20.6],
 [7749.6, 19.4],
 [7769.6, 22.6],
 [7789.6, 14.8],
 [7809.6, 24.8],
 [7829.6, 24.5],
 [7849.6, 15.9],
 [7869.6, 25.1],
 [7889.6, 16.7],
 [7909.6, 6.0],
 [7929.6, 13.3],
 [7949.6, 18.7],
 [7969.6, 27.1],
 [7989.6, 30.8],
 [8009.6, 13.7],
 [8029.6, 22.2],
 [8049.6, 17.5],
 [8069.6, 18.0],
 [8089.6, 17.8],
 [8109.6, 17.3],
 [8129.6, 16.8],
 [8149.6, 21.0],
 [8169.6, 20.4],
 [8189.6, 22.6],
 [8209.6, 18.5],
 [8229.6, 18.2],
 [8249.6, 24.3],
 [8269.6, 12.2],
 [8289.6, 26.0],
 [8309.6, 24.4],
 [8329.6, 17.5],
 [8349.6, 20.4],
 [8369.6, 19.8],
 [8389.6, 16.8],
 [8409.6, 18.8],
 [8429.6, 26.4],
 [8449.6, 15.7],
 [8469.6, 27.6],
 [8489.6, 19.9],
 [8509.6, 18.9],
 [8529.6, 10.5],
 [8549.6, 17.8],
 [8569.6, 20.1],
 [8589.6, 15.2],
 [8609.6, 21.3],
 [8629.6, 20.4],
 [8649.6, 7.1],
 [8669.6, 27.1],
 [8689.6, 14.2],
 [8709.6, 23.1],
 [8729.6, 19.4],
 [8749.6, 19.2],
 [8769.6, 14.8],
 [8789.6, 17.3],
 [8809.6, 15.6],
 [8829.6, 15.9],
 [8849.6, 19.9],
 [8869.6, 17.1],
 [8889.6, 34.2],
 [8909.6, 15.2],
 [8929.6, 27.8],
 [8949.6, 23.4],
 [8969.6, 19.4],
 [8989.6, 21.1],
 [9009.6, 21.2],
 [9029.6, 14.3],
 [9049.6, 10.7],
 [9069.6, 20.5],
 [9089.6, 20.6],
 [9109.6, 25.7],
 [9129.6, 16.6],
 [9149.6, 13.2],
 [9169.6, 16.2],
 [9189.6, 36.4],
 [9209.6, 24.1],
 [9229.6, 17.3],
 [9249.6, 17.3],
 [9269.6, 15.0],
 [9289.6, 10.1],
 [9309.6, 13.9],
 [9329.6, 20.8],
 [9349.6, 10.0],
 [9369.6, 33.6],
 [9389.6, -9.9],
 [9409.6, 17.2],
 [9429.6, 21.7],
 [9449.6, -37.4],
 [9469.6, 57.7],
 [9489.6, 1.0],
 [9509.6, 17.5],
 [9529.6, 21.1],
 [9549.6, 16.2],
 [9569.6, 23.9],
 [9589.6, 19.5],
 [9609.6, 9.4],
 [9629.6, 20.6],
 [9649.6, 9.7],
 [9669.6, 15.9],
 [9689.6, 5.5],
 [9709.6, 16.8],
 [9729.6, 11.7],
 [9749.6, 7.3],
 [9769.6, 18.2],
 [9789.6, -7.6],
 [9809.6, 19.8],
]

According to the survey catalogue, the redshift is 0.836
